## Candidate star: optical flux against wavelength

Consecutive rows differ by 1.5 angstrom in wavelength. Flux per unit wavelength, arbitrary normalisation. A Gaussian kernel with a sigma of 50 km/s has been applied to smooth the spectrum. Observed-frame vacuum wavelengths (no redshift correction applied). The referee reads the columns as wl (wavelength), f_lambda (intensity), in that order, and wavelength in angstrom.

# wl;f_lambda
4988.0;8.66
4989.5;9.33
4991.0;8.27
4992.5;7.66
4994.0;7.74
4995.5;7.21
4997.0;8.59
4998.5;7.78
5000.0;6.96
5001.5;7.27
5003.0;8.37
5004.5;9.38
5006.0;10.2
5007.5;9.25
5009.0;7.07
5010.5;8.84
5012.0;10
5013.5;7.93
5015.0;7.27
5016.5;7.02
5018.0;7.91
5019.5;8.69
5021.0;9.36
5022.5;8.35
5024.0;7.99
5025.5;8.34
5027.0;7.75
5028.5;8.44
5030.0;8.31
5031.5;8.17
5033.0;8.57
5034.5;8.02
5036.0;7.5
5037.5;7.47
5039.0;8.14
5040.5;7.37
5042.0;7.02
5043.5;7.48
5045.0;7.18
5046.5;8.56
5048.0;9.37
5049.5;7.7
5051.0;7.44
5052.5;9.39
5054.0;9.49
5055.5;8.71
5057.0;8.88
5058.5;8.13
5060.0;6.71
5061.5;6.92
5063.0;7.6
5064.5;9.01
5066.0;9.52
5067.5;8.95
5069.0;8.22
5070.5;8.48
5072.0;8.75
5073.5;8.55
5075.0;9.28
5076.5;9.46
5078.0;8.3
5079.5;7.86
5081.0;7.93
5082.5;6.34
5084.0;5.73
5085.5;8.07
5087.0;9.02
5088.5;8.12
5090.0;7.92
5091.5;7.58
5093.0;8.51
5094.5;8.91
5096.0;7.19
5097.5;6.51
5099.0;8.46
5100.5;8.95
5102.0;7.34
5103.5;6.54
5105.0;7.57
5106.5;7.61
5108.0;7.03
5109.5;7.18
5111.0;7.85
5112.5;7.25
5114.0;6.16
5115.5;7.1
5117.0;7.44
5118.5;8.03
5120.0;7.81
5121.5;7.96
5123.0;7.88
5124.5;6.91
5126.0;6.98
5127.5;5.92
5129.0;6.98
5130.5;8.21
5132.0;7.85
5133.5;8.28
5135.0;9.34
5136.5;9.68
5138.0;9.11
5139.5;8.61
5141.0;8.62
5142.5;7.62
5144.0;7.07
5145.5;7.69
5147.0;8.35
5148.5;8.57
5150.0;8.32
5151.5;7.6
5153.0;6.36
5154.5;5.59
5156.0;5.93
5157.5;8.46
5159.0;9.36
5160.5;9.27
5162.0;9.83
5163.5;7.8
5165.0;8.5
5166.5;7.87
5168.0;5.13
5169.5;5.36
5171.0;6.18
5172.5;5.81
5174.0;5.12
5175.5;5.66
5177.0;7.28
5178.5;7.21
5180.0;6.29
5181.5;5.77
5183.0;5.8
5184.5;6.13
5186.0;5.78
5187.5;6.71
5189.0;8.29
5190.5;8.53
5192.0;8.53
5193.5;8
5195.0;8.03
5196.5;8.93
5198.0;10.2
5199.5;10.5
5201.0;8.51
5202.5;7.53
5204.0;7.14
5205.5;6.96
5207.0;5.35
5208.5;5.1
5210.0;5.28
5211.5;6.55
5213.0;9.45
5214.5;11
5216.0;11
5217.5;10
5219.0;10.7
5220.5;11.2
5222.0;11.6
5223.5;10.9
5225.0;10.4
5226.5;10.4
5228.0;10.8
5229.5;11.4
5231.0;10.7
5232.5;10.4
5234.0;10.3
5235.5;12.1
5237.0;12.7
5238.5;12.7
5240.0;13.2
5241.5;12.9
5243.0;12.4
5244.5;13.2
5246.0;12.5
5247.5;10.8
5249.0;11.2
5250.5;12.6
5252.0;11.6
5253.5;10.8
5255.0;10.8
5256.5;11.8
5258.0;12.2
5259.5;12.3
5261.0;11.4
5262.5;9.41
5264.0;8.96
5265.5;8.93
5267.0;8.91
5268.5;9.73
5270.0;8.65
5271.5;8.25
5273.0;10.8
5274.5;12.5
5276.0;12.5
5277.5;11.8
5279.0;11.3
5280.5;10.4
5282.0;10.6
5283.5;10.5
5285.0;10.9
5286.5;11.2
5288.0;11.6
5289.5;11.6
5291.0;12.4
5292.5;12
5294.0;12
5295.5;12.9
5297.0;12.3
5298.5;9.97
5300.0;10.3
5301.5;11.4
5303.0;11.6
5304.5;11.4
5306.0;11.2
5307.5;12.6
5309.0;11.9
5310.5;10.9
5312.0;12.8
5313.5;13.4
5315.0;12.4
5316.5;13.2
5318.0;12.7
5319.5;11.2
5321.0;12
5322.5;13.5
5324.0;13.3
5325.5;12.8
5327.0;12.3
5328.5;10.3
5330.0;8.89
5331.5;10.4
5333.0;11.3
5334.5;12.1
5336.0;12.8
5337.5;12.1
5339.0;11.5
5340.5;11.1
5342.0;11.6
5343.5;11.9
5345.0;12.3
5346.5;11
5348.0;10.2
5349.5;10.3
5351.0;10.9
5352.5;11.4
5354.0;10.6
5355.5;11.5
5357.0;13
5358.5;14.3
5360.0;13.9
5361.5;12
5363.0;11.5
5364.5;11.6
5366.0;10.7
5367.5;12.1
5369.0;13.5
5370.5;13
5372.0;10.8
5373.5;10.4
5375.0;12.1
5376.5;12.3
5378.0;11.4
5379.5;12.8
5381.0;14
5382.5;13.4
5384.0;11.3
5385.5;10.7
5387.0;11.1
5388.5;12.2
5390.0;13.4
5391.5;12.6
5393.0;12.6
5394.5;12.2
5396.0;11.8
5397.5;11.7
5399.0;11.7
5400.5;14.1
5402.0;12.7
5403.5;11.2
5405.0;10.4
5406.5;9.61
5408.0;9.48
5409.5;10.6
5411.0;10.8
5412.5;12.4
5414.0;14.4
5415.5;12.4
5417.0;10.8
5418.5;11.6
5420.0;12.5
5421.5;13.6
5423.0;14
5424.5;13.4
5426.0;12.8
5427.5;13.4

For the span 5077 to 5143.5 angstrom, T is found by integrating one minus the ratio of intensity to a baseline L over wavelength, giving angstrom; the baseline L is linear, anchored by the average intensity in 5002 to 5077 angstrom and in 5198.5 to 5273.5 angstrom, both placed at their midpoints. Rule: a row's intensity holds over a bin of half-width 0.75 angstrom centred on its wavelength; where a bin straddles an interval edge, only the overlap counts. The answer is 9.5 angstrom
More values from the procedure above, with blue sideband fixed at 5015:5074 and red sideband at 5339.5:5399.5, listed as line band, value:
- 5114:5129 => 3.0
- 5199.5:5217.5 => 4.0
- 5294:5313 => -0.8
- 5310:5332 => -1.3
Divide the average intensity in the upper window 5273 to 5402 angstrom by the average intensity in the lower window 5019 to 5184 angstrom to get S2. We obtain 1.5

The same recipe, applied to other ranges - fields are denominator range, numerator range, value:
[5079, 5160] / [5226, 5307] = 1.46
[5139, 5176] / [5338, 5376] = 1.59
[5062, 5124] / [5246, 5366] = 1.45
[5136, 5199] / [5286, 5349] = 1.57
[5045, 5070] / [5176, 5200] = 0.90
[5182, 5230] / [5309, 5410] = 1.38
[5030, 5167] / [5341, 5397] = 1.50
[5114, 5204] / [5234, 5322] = 1.51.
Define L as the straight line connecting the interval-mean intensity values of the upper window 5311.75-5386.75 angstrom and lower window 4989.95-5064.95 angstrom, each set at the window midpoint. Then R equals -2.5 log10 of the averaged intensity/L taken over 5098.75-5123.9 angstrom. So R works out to 0.21 mag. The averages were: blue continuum 8.14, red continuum 11.9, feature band 7.52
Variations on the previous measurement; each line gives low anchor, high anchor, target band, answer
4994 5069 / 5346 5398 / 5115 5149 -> 0.18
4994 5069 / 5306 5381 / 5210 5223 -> 0.05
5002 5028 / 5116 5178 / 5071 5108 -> 0.00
